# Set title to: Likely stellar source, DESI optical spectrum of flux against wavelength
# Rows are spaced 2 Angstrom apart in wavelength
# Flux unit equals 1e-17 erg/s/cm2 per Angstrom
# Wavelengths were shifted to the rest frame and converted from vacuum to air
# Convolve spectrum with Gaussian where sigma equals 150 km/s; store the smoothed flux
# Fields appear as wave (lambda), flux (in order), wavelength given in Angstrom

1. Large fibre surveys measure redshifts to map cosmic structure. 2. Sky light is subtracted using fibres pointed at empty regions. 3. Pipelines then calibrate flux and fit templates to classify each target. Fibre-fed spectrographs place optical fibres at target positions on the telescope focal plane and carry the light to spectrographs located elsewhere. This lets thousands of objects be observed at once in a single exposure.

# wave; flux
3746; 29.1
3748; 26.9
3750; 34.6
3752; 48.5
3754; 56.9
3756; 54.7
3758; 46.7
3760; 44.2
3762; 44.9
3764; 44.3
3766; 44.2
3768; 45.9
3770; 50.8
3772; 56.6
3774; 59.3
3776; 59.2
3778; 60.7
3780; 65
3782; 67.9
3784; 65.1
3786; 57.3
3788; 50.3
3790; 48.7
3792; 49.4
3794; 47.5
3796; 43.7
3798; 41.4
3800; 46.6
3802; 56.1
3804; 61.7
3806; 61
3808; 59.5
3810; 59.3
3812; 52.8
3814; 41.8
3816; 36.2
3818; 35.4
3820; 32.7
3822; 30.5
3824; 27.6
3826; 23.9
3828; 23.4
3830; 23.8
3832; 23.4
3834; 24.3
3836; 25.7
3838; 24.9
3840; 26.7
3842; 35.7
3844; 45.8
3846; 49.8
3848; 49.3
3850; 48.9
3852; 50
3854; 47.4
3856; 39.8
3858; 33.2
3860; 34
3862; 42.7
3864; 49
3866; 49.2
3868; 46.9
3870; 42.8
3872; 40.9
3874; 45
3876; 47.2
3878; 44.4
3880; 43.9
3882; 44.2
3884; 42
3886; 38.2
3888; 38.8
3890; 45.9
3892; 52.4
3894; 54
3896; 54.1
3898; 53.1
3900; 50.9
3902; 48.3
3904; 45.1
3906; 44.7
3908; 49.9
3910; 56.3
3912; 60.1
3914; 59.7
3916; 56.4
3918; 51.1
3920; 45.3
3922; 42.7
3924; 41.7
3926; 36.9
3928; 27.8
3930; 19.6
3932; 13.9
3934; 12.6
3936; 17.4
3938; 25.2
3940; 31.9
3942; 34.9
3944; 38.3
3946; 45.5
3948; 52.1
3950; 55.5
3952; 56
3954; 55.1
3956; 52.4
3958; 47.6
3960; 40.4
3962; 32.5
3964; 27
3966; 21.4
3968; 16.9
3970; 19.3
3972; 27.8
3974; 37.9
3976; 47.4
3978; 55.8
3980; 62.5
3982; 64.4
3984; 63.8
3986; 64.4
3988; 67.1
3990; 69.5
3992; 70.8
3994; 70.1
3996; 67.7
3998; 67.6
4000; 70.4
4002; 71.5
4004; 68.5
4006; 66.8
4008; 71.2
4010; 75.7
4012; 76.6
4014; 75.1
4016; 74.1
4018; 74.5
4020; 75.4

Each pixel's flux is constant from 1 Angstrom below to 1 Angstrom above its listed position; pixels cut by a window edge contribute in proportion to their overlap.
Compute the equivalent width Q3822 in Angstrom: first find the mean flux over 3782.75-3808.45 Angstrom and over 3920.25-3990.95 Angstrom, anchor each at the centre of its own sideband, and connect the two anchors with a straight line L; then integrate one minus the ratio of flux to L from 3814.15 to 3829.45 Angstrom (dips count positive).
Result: 6.2 Angstrom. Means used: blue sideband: 53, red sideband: 40.7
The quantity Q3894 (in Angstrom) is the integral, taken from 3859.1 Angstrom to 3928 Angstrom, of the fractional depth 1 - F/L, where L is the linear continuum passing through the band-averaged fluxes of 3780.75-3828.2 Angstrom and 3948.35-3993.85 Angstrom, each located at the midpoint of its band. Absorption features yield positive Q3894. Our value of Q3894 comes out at 1.6 Angstrom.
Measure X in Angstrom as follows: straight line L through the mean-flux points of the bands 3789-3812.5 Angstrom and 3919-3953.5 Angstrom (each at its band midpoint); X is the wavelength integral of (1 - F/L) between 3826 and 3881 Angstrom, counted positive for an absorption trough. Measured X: 7.8 Angstrom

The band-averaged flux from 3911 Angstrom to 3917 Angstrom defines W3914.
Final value 58.7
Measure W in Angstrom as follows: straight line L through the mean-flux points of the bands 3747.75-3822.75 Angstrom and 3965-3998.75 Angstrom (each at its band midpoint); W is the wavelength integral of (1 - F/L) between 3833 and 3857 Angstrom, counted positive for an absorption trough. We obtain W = 5.6 Angstrom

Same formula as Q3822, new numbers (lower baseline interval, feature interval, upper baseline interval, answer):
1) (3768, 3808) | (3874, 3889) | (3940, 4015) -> 3.22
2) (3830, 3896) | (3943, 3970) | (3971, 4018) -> 7.92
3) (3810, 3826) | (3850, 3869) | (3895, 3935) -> -1.85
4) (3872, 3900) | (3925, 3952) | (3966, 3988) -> 7.91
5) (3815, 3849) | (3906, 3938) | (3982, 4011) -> 7.51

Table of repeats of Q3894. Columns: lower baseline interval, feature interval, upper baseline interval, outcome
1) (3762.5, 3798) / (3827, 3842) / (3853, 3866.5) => 6.6 Angstrom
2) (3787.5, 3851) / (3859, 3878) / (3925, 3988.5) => -1.8 Angstrom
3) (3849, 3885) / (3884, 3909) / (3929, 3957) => -4.1 Angstrom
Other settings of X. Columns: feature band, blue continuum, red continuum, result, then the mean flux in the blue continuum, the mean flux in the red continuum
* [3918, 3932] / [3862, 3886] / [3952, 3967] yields 2.34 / 44.7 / 40.6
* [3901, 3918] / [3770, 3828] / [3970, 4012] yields 1.32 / 49.5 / 62.3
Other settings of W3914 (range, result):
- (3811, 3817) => 43.6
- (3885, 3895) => 45.9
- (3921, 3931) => 33.7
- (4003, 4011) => 70.5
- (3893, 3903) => 52.1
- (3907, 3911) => 53.1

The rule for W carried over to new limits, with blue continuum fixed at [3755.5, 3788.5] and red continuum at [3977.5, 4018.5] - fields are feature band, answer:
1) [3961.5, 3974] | 7.9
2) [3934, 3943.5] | 5.7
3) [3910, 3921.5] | 1.7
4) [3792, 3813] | 1.2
